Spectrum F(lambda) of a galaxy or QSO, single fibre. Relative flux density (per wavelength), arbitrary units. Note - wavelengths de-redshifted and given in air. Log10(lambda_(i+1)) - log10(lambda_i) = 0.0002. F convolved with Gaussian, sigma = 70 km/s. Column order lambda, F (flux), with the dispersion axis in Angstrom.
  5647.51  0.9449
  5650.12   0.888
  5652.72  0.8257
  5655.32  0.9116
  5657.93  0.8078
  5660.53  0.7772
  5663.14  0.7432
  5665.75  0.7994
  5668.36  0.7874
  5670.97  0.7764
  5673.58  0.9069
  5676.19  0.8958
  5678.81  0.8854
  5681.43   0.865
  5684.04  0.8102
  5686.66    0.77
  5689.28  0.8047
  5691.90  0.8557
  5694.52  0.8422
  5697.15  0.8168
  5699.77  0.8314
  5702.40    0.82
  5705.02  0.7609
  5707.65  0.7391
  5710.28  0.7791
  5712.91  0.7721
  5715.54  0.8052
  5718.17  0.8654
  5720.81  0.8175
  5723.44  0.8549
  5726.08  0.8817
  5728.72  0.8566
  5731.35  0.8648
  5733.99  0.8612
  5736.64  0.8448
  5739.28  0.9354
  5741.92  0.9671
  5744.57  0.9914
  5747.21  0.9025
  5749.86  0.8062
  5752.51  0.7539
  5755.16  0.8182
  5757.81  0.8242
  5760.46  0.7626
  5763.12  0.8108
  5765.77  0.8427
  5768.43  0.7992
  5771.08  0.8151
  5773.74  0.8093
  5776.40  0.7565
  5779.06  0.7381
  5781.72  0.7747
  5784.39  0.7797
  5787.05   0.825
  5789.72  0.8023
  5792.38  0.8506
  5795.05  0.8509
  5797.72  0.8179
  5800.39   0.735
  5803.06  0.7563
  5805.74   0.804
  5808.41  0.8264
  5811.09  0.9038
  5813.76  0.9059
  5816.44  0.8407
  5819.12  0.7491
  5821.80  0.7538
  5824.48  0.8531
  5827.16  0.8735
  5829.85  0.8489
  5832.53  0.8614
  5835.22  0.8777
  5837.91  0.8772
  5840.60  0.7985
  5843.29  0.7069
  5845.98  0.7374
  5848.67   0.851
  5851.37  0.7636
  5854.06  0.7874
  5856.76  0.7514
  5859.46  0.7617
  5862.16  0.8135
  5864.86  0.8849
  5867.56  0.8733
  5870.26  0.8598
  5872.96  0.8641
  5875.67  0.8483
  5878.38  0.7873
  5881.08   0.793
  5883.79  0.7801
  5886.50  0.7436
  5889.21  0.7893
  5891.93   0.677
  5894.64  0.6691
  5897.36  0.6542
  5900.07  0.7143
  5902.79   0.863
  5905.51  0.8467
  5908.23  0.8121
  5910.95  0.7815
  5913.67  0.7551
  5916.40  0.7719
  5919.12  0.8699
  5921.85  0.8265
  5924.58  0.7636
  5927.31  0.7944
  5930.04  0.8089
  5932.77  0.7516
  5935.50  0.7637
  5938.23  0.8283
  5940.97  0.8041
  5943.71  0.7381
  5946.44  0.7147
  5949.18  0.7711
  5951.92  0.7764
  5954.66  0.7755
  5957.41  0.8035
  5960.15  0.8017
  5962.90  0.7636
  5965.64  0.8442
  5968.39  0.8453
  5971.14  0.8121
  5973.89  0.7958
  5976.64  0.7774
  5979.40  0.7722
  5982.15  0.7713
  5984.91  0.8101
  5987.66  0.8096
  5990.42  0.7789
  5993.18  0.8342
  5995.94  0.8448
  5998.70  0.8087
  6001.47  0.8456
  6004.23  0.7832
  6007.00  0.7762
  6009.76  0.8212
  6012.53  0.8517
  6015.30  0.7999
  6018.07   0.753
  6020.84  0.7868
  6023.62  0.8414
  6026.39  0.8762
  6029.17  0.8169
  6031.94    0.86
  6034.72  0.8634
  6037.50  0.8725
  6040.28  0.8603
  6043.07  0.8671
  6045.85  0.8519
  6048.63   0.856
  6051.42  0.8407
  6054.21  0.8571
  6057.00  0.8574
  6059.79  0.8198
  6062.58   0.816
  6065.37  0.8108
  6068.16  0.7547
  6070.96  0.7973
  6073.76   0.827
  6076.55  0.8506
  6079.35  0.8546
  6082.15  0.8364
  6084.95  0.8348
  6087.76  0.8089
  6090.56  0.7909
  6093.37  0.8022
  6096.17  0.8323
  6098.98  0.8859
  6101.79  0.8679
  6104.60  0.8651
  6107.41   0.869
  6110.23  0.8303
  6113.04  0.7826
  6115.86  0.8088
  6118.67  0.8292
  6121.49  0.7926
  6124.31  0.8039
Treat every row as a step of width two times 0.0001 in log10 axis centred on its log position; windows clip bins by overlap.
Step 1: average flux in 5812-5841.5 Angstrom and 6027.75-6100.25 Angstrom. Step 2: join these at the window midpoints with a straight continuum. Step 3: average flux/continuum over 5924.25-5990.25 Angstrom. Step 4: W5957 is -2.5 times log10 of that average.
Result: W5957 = 0.07 mag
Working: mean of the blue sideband 0.842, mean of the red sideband 0.835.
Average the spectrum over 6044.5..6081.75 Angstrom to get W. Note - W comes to 0.83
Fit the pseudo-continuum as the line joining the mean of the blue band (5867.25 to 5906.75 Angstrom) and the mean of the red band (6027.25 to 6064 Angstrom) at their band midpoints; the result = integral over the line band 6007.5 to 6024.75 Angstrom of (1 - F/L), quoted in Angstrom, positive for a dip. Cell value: 0.6 Angstrom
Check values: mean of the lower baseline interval 0.782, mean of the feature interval 0.807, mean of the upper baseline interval 0.849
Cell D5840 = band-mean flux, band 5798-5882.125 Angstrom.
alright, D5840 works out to 0.818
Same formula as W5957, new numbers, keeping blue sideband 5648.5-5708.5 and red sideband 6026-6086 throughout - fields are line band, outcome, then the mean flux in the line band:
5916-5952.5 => 0.066 mag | 0.785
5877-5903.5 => 0.122 mag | 0.744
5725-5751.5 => -0.080 mag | 0.89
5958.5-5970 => 0.029 mag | 0.814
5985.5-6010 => 0.034 mag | 0.811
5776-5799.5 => 0.038 mag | 0.8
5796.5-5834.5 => 0.007 mag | 0.825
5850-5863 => 0.078 mag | 0.774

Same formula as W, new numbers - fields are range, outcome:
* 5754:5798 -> 0.804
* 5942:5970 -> 0.784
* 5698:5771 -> 0.836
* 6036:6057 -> 0.858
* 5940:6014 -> 0.797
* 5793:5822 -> 0.816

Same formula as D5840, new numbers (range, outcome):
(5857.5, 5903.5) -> 0.785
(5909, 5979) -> 0.789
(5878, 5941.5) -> 0.777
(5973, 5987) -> 0.786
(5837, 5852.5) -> 0.787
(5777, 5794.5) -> 0.796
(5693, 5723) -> 0.806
